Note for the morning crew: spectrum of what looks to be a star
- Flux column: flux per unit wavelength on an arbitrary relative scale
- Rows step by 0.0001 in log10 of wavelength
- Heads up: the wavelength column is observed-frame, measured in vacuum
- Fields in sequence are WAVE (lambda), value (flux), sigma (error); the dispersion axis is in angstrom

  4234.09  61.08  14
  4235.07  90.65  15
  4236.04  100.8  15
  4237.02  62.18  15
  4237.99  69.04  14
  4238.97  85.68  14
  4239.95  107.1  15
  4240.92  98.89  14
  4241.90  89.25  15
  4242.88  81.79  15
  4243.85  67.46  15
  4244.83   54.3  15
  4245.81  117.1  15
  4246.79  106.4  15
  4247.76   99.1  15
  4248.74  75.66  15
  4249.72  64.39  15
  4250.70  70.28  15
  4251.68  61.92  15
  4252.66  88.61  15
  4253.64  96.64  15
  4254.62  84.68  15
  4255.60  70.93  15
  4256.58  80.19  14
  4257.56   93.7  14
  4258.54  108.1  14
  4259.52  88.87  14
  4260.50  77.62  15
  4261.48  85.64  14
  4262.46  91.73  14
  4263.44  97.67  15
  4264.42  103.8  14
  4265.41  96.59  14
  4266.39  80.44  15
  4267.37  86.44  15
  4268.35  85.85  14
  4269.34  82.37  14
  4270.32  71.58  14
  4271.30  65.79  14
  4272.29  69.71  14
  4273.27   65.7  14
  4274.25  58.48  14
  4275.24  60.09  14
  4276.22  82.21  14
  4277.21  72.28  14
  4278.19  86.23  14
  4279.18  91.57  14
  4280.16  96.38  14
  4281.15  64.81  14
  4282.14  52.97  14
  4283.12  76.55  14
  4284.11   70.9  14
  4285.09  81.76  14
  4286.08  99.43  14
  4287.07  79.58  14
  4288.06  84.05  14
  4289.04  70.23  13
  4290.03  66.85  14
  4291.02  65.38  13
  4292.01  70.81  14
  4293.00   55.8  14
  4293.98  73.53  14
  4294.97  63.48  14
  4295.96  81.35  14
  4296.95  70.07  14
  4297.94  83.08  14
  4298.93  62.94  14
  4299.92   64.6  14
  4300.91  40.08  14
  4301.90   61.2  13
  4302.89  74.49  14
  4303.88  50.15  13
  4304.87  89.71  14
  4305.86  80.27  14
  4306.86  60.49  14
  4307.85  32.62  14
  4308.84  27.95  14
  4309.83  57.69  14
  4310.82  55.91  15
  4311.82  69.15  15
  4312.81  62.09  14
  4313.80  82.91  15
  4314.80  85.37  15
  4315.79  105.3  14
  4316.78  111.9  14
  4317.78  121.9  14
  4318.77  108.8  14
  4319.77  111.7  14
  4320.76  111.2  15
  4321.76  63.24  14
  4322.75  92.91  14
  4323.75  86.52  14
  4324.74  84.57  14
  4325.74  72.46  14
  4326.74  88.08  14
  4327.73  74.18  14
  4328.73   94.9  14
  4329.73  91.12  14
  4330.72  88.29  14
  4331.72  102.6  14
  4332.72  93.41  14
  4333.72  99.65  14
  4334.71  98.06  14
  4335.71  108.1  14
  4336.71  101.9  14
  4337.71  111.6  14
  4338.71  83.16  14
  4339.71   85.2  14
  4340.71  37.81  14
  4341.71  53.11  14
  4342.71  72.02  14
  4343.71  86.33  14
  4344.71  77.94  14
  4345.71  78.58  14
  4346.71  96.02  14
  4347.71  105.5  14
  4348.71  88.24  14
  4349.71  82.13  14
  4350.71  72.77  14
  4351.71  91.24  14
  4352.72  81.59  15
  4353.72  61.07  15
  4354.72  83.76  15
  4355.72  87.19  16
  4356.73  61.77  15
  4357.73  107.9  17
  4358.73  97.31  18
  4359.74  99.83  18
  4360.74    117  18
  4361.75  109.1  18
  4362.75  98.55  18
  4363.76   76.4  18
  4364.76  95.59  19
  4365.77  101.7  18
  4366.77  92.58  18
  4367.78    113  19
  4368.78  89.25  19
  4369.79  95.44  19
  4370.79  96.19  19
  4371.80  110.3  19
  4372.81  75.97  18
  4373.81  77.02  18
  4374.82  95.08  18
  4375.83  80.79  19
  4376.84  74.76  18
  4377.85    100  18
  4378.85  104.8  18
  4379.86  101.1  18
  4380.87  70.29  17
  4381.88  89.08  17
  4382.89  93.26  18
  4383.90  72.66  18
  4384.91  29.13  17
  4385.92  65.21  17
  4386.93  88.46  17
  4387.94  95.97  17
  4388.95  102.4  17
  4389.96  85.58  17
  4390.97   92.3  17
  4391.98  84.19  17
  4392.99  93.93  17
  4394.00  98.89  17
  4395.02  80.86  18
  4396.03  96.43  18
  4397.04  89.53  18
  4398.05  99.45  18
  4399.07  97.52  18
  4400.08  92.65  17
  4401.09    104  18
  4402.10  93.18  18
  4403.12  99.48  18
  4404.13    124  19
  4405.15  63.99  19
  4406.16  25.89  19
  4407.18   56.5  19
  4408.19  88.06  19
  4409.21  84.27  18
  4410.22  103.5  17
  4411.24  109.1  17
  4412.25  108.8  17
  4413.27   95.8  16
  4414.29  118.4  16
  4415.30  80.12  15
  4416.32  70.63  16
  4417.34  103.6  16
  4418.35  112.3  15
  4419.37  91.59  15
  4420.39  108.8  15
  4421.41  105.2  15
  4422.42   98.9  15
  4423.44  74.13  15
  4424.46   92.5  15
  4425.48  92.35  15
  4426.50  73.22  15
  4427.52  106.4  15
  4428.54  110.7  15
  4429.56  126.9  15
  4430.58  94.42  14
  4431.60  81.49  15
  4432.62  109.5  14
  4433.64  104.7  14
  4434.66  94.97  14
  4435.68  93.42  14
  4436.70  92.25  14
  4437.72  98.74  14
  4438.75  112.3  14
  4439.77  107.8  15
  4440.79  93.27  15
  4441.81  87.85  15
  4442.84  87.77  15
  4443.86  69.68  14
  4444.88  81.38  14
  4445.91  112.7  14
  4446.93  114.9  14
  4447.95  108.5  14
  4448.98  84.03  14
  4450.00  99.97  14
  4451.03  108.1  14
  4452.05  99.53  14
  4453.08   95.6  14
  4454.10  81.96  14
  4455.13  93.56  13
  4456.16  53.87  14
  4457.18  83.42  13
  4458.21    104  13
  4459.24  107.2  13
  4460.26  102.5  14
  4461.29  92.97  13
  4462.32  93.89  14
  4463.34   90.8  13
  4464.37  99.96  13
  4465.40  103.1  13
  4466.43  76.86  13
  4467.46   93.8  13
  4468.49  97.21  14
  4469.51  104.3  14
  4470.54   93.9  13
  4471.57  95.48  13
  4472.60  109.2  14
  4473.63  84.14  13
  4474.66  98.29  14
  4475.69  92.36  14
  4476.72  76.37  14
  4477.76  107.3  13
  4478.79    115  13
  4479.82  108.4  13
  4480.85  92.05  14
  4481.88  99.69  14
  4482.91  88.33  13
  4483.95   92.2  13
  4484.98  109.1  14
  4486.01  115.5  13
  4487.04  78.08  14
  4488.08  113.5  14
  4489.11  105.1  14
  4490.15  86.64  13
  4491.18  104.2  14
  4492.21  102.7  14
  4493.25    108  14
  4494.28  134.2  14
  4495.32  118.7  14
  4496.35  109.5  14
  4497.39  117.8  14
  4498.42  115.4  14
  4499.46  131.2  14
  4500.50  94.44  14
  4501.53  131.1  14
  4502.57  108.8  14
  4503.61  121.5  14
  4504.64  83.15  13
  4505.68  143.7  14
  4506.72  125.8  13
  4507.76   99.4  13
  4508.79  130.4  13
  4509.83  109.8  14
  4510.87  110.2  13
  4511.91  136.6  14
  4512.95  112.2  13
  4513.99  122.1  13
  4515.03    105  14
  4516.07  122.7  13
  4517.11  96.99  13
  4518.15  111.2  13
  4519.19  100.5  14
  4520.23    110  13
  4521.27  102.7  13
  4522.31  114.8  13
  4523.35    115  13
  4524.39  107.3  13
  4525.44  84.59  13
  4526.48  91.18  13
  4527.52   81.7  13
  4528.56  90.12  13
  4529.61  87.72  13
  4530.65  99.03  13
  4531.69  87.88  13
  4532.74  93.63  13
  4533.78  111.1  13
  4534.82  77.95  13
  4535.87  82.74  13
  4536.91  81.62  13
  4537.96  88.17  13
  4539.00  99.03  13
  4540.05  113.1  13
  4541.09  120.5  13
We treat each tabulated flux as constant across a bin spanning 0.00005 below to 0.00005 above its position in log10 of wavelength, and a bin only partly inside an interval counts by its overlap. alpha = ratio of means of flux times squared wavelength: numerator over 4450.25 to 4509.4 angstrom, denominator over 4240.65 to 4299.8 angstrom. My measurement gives 1.4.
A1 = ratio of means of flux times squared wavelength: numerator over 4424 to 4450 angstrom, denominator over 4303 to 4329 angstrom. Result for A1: 1.29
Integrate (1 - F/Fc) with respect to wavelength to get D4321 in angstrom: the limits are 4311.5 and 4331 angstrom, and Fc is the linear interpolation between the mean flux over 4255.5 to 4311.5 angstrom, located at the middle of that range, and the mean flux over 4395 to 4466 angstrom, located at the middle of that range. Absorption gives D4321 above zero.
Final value -2.8 angstrom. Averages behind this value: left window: 74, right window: 94.6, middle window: 90.6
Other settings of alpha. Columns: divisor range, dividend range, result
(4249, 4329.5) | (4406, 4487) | 1.32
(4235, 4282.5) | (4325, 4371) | 1.13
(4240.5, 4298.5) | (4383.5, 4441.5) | 1.24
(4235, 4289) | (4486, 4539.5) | 1.44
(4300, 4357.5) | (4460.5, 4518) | 1.40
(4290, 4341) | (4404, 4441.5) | 1.25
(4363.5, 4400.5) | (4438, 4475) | 1.10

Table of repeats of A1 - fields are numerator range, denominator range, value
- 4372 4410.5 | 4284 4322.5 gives 1.20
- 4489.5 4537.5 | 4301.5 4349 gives 1.40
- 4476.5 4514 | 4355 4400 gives 1.28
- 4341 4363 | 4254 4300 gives 1.14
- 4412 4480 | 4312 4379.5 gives 1.12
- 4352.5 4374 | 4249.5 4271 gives 1.14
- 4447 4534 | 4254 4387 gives 1.35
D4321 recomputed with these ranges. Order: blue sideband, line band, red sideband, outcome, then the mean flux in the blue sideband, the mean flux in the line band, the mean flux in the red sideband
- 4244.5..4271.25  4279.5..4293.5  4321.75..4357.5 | 1.9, 85.8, 74.2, 84.8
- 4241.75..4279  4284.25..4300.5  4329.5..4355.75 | 2.0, 82.1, 73.1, 85.8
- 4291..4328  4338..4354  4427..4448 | 0.6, 75.3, 79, 99.3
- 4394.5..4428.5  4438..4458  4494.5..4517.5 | 1.5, 92.4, 93.7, 116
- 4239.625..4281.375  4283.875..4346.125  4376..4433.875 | 5.3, 83.2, 79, 91.3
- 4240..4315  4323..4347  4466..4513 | -0.5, 76.1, 86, 106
